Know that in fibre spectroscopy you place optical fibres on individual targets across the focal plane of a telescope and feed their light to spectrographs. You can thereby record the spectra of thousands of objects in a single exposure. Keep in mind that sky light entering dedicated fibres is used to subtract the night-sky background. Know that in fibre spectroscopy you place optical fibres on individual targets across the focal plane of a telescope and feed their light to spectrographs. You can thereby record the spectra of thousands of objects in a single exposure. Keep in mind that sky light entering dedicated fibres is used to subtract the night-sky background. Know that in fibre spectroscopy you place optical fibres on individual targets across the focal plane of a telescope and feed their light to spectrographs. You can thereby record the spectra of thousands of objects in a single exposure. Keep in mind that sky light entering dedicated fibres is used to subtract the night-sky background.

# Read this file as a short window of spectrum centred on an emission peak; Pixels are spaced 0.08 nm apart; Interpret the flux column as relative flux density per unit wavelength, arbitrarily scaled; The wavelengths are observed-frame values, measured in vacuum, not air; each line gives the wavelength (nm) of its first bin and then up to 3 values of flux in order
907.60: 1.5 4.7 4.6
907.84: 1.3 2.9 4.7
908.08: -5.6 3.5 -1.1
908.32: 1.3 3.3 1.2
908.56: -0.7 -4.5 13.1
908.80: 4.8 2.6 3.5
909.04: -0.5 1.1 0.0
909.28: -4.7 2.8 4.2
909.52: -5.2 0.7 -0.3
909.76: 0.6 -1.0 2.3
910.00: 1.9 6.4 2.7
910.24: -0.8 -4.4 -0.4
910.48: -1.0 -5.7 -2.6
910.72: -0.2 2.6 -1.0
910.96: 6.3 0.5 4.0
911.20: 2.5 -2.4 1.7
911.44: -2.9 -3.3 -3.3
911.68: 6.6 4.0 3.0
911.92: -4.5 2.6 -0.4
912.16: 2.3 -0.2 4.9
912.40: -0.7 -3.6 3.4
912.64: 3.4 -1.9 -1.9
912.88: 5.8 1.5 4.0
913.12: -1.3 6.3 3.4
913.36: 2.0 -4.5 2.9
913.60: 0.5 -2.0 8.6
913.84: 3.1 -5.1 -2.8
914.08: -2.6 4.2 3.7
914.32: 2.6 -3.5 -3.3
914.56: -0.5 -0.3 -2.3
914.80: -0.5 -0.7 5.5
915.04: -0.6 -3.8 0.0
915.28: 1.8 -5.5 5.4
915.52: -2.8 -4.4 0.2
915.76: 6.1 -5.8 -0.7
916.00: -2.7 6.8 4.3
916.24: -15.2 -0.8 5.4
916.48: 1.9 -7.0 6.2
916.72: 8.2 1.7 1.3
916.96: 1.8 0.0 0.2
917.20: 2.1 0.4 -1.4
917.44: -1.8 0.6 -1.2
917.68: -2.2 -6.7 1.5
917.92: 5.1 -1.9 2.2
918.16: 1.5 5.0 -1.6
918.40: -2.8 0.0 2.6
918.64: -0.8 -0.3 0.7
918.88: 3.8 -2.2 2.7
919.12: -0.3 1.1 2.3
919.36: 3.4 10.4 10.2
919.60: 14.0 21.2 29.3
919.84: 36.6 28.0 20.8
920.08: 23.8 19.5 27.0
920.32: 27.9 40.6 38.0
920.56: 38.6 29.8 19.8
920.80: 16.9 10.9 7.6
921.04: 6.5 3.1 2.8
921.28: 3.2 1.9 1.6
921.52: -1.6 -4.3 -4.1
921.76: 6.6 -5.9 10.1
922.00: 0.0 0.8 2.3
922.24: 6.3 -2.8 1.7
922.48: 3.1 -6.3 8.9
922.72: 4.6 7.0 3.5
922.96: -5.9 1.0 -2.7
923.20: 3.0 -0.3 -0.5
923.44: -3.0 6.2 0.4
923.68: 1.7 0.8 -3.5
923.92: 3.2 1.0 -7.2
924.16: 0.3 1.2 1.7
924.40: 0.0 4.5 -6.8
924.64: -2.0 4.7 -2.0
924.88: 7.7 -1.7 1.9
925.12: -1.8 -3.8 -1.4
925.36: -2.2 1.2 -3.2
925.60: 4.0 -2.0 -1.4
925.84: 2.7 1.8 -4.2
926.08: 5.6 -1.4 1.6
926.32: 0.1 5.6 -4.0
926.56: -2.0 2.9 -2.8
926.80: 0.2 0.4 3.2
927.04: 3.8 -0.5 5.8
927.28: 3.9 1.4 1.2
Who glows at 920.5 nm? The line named [O II] 3727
